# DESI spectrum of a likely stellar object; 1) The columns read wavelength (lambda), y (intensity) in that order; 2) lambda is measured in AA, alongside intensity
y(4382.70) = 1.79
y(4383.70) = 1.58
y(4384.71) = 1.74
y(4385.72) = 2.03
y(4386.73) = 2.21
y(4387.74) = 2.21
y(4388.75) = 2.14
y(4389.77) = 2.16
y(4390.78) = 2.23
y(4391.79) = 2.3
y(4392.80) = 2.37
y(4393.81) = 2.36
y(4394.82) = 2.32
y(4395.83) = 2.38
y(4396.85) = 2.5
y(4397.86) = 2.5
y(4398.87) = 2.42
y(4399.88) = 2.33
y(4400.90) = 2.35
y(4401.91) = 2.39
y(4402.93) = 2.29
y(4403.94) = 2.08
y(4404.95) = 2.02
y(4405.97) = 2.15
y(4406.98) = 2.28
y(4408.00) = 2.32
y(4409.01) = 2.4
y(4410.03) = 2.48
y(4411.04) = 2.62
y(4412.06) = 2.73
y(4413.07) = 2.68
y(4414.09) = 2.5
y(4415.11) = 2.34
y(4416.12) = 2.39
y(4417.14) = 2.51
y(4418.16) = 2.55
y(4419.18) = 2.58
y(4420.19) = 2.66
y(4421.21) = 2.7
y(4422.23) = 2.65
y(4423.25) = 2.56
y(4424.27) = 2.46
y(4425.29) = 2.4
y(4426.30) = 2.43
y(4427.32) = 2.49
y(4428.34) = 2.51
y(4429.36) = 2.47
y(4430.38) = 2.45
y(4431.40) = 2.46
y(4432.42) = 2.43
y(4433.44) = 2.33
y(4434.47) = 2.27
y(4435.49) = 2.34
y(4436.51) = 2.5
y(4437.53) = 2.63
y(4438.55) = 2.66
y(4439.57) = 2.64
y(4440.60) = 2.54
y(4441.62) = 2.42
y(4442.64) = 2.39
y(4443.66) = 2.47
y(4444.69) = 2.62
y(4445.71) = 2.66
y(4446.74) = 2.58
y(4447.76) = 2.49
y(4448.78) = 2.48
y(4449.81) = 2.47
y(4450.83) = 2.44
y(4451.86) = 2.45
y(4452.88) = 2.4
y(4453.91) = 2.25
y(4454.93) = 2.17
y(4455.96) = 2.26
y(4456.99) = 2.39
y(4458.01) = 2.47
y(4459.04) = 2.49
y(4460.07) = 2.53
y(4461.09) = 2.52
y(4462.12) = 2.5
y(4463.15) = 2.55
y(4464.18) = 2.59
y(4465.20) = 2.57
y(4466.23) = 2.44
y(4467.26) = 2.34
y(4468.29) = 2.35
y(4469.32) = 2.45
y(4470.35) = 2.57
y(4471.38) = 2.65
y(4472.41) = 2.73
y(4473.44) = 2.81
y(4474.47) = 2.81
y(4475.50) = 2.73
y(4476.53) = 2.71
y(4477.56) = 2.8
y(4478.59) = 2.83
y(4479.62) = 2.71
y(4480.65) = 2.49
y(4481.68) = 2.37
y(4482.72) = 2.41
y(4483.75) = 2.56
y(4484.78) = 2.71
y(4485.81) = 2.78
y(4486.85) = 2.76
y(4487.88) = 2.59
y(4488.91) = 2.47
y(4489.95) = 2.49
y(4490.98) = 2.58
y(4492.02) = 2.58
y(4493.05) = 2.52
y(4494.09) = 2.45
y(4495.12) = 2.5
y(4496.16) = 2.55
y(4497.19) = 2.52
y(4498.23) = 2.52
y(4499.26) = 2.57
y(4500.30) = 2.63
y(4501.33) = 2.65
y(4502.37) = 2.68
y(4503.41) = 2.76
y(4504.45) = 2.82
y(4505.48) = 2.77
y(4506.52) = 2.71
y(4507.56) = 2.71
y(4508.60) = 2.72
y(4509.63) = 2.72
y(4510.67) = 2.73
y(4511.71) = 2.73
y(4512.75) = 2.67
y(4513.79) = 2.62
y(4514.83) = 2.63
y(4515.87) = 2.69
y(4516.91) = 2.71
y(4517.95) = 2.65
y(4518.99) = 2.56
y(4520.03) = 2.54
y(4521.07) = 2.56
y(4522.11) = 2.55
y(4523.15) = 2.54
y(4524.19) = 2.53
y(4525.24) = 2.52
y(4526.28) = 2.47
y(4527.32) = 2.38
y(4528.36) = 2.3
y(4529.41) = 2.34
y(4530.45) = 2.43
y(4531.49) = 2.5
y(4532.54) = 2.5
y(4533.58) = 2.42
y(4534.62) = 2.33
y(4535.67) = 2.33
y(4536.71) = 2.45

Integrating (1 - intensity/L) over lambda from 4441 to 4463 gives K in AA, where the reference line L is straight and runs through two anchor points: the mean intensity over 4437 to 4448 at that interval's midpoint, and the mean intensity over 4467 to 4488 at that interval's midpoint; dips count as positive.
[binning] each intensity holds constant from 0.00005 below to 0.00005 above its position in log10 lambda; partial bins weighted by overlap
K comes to 1.1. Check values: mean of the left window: 2.56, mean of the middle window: 2.45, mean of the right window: 2.63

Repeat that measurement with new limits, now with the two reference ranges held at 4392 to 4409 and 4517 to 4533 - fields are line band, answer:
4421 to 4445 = -1.25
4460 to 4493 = -2.25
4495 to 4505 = -0.67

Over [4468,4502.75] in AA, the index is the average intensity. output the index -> 2.61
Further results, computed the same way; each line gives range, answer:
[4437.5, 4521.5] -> 2.58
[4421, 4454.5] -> 2.48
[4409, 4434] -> 2.51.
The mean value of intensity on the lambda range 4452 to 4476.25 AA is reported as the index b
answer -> 2.5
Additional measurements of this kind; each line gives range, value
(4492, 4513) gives 2.65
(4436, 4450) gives 2.54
